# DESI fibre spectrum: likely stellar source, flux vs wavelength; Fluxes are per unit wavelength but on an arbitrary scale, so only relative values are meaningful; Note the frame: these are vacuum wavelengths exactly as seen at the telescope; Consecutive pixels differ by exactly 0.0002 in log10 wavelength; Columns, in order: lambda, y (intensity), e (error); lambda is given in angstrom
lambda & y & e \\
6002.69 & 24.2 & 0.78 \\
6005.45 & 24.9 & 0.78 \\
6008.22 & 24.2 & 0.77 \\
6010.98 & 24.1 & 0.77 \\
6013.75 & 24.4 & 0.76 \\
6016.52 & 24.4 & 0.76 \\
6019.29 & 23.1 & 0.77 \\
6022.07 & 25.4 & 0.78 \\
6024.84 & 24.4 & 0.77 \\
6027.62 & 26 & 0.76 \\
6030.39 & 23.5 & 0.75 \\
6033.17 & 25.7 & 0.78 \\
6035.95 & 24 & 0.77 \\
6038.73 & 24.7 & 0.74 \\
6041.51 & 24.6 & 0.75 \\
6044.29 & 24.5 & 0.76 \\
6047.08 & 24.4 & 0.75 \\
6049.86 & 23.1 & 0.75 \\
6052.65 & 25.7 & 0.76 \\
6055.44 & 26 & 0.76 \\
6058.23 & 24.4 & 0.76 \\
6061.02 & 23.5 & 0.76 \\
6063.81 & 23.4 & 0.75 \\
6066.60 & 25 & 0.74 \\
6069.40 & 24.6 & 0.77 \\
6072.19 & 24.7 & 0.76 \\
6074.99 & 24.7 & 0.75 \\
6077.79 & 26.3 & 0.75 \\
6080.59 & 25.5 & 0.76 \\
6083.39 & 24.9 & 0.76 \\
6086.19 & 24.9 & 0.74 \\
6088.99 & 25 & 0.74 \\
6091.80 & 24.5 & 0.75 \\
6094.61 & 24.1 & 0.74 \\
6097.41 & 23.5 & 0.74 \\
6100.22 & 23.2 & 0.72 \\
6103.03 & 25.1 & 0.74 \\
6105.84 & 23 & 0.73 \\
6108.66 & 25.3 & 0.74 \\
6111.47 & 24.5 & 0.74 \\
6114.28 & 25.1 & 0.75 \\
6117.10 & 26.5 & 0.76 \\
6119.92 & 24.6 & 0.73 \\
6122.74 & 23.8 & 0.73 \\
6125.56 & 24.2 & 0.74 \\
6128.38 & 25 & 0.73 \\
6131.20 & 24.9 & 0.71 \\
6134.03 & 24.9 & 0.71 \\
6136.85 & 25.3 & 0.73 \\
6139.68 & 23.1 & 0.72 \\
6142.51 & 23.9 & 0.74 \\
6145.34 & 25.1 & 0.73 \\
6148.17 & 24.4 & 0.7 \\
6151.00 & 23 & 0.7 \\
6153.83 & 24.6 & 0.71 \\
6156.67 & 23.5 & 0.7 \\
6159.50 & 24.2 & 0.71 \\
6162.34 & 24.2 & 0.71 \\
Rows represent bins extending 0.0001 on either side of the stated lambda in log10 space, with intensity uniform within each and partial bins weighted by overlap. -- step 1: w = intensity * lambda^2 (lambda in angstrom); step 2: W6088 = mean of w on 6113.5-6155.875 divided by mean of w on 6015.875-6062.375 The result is 1.03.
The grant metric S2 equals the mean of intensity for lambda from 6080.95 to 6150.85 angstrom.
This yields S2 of 24.5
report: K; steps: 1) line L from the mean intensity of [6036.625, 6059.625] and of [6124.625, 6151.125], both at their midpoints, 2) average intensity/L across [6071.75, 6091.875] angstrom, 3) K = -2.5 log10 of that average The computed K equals -0.02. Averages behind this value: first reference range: 24.7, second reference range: 24.5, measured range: 25.1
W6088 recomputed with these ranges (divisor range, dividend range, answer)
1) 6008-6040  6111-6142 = 1.04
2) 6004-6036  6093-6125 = 1.03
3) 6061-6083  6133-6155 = 1.00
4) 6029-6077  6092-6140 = 1.02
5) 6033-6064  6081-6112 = 1.01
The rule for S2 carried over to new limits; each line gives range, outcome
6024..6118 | 24.6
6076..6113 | 24.6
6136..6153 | 24.1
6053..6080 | 24.8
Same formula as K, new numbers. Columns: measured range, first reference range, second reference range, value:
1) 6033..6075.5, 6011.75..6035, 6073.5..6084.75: 0.021 mag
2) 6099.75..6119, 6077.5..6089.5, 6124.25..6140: 0.009 mag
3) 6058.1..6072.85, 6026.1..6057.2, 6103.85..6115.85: 0.019 mag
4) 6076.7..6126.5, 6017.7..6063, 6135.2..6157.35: -0.015 mag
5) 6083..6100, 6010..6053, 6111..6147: 0.010 mag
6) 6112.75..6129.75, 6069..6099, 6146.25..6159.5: -0.023 mag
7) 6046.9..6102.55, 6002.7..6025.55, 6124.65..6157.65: -0.010 mag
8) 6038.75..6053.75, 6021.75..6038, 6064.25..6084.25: 0.018 mag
